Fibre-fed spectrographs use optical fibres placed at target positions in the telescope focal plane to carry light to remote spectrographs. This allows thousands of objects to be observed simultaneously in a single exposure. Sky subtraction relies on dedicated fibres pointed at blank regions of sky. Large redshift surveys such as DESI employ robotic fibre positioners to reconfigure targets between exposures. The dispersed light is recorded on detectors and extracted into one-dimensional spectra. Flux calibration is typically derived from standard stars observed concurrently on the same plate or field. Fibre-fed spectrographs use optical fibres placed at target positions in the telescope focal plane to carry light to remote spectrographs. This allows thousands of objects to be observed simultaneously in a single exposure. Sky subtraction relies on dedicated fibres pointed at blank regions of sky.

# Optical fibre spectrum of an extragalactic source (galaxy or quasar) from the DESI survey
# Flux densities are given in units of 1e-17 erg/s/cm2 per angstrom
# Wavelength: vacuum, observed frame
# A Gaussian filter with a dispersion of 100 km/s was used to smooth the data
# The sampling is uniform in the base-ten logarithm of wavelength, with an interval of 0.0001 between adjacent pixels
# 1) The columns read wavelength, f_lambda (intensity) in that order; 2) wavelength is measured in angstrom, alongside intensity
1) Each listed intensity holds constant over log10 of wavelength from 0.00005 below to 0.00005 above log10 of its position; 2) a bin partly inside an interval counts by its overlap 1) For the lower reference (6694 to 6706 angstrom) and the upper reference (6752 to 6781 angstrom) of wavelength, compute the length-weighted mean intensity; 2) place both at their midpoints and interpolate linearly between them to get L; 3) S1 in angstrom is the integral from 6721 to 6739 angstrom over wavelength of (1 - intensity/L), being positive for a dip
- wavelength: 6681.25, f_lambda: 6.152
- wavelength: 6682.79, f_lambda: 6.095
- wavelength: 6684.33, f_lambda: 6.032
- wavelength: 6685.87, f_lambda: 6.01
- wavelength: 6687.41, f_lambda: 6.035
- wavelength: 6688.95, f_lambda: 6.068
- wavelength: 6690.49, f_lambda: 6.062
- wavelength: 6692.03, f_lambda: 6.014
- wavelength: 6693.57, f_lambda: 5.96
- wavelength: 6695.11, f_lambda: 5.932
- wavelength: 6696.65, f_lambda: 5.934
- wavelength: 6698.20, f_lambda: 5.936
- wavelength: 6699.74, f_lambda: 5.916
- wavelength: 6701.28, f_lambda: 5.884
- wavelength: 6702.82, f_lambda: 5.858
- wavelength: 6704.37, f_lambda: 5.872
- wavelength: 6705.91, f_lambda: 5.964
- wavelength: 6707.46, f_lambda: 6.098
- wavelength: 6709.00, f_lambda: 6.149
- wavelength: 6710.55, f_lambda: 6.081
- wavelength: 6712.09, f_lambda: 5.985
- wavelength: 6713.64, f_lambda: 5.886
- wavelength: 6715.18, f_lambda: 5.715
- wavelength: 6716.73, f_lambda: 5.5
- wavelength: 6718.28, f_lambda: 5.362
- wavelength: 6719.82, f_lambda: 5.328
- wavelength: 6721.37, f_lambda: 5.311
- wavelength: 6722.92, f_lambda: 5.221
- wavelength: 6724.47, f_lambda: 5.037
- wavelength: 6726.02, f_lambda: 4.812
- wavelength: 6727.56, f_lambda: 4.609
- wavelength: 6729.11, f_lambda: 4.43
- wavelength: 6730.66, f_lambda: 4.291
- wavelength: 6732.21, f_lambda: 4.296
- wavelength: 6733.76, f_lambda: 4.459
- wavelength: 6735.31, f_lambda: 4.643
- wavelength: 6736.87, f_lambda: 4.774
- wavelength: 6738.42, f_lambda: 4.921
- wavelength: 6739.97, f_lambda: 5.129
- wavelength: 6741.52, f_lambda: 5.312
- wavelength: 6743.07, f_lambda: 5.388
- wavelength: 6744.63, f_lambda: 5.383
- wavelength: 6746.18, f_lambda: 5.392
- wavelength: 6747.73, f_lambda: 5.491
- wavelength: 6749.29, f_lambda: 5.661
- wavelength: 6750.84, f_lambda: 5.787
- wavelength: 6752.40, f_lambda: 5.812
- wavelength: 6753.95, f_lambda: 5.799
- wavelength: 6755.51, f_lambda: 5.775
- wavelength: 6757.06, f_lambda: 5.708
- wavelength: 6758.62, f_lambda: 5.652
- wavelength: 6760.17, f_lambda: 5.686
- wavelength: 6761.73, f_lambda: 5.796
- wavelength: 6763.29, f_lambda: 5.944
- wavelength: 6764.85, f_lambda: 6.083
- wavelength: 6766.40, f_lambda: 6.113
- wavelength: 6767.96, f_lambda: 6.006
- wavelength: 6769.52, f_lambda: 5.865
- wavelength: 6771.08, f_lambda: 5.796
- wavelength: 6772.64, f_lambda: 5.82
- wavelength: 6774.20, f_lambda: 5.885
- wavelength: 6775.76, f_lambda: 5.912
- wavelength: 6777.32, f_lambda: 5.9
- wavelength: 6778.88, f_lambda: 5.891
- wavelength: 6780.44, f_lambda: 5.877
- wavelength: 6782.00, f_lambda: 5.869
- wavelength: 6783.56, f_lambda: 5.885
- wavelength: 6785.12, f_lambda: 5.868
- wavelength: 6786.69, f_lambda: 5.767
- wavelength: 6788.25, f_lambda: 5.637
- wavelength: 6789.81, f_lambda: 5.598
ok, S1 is 3.6 angstrom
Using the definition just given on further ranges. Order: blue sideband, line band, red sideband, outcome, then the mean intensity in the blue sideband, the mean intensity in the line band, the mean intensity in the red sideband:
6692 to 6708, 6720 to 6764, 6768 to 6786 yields 5.0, 5.94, 5.23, 5.87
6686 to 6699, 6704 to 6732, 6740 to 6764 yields 2.1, 5.99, 5.4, 5.62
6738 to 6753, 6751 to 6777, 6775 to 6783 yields -0.8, 5.43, 5.85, 5.89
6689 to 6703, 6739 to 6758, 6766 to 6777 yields 1.2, 5.96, 5.55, 5.9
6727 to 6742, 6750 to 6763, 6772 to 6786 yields -1.2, 4.67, 5.76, 5.88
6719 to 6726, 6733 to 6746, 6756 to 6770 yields 1.1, 5.18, 5.02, 5.87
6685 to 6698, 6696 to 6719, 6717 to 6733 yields -1.7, 6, 5.87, 4.89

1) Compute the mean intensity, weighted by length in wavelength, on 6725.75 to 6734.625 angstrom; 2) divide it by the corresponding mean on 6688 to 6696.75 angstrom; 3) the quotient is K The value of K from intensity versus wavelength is 0.74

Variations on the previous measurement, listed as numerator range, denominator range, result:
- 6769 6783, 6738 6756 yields 1.07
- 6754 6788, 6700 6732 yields 1.07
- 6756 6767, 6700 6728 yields 1.04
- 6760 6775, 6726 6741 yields 1.27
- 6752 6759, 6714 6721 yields 1.05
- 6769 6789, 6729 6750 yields 1.17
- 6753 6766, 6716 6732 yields 1.17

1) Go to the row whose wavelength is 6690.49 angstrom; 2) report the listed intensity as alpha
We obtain 6.062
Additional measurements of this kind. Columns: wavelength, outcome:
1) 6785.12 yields 5.868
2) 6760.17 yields 5.686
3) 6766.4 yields 6.113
